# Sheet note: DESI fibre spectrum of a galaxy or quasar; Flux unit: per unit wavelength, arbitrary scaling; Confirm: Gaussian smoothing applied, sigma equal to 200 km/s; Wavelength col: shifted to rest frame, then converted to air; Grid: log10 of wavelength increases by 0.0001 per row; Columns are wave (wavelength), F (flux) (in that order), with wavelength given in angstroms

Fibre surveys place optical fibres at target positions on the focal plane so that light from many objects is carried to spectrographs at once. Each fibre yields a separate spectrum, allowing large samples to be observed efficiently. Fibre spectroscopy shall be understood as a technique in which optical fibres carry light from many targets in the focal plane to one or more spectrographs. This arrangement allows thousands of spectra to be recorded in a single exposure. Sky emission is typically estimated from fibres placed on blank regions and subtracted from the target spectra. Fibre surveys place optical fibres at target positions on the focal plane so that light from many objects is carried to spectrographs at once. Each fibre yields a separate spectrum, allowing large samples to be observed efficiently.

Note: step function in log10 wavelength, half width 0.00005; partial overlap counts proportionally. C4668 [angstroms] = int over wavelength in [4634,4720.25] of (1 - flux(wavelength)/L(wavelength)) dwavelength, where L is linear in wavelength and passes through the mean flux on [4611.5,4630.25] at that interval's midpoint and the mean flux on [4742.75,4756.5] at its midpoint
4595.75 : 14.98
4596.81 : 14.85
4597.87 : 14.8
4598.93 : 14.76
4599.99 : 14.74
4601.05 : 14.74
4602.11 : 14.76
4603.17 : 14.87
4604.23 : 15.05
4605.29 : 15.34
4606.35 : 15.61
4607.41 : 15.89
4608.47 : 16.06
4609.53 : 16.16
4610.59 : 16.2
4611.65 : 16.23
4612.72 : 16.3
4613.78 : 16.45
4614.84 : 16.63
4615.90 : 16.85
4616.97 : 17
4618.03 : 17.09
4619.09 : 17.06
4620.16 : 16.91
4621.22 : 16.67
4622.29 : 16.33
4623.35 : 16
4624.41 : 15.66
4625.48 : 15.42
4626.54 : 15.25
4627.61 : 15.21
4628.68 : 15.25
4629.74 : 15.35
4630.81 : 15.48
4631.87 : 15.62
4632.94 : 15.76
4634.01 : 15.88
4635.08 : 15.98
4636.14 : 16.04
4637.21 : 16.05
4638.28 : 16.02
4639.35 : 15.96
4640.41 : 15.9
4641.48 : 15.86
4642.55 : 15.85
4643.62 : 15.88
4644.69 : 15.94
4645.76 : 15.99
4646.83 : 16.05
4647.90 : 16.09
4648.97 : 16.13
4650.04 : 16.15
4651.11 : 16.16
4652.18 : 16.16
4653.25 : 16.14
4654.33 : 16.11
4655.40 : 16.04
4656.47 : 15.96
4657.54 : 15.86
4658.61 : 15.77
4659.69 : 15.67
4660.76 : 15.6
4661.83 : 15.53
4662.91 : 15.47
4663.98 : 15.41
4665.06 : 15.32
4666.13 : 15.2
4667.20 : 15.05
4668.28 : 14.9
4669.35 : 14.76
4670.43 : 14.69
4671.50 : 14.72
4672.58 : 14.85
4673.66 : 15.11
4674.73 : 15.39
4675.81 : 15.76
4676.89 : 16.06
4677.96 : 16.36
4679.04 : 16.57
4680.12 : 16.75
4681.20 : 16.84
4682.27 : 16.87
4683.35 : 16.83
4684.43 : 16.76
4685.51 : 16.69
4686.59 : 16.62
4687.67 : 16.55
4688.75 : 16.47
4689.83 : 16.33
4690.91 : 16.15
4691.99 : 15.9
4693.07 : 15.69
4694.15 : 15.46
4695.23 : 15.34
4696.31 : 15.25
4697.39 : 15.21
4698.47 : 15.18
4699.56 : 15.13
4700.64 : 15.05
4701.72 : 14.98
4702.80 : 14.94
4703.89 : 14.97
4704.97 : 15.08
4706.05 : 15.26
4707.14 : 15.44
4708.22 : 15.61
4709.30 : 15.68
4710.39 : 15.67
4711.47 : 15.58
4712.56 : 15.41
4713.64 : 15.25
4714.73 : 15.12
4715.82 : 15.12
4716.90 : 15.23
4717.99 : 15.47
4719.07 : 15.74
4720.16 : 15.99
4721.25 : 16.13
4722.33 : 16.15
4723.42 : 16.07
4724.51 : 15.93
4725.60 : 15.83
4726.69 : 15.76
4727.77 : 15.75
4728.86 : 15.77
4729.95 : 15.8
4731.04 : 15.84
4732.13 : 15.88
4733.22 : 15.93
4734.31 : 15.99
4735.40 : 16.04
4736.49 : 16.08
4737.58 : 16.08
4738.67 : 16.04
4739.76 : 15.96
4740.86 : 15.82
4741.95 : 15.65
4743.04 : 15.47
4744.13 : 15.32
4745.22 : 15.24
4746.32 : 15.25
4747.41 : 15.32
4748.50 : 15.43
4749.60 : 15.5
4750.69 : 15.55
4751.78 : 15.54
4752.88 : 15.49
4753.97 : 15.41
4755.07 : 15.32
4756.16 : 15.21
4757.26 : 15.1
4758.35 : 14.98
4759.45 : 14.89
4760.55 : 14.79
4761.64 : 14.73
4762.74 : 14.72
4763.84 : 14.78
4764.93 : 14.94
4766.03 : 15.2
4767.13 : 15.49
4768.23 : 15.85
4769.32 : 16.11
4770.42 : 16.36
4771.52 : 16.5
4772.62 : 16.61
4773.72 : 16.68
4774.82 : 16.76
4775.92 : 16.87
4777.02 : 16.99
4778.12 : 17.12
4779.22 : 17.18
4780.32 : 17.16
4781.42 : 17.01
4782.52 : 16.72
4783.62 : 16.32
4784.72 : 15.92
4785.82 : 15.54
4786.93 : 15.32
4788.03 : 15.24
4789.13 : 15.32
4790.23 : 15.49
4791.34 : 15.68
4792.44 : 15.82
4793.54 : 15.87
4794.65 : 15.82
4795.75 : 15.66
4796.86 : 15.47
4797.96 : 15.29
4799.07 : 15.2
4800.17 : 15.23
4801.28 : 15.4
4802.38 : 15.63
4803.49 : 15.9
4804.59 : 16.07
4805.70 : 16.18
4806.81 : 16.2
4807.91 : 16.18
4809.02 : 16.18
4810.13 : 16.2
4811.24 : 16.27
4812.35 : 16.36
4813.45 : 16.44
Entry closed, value 0.67 angstroms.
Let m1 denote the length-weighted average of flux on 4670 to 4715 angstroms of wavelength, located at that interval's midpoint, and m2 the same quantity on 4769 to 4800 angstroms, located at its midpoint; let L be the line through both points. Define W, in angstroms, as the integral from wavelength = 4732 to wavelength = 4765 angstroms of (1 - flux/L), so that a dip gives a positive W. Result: 1.10 angstroms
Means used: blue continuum 15.7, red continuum 16.1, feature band 15.4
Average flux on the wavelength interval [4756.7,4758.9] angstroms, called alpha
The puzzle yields 15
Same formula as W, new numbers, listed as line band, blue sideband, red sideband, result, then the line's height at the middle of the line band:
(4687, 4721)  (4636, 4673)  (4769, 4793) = 0.9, 15.9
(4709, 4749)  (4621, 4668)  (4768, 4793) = 1.0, 16.1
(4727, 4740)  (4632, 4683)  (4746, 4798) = -0.1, 15.8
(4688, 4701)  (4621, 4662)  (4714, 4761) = 0.1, 15.7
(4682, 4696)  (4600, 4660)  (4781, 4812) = -0.3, 15.9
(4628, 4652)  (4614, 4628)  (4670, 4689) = 0.6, 16.3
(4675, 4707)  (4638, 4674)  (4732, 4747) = -0.4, 15.7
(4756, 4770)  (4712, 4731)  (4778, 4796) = 0.7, 15.9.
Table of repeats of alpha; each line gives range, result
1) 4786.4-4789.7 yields 15.3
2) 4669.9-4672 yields 14.7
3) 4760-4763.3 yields 14.7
